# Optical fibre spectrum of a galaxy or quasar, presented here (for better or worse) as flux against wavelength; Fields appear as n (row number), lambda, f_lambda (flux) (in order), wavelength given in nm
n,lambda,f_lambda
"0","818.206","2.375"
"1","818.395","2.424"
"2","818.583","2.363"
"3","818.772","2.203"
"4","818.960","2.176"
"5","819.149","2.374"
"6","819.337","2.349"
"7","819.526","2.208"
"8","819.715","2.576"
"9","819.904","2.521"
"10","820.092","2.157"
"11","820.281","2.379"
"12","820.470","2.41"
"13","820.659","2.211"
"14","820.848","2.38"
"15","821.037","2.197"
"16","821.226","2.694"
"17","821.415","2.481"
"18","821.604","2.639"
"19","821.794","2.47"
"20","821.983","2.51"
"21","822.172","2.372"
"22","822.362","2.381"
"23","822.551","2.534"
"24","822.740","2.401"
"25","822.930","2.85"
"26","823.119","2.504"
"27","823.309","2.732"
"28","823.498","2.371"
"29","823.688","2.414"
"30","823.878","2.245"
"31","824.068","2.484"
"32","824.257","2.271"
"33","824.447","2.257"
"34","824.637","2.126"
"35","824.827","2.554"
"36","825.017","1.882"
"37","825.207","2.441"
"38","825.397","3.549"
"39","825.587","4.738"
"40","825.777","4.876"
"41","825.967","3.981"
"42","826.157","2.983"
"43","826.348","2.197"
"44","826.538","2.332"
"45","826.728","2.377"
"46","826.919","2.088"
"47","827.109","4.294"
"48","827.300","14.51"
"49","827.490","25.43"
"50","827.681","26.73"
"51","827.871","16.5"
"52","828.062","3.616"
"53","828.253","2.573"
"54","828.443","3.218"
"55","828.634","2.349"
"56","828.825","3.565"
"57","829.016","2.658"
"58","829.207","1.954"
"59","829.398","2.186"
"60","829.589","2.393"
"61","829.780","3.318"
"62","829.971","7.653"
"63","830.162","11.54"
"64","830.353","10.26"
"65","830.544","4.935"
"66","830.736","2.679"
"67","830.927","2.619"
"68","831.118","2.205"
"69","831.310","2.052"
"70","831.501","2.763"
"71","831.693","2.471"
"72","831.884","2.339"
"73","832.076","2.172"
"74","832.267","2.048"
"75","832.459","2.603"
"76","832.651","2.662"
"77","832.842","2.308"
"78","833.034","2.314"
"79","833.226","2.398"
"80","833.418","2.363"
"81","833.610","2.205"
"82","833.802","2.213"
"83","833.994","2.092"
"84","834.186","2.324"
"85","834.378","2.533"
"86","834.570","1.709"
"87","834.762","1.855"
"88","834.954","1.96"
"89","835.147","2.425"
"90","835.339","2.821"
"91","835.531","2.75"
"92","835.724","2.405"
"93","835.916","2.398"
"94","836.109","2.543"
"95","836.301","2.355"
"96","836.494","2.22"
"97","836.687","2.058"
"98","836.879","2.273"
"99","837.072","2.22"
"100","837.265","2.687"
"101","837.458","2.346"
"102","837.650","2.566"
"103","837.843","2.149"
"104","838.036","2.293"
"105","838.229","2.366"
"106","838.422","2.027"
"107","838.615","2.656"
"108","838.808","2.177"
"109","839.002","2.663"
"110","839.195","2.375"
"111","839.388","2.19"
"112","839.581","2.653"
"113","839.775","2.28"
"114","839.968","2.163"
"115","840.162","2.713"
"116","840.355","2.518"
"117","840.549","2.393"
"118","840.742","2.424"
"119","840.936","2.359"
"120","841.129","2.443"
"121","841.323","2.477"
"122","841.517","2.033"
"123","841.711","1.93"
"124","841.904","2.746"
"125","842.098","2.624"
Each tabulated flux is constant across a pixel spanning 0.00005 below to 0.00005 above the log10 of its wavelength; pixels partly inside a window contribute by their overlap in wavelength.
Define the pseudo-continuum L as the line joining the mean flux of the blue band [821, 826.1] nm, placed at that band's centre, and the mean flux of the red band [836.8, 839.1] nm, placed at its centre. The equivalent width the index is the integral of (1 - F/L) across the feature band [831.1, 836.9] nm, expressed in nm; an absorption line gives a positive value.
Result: 0.336 nm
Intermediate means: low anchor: 2.71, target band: 2.32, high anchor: 2.37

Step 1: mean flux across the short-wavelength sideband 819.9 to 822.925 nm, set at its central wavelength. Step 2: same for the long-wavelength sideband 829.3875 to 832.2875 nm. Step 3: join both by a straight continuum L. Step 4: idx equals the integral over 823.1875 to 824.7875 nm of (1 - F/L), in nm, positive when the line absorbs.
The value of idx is 0.28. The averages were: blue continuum 2.43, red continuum 4.08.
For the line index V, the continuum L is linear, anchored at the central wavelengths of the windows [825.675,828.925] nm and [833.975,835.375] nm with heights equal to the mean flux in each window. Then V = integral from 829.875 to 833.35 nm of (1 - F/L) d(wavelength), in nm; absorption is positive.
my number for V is 0.58 nm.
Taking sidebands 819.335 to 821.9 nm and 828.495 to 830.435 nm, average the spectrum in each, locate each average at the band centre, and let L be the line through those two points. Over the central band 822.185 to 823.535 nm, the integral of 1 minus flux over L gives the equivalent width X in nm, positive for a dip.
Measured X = 0.205 nm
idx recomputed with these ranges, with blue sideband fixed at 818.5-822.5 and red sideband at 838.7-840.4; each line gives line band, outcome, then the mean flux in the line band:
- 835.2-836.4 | -0.066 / 2.54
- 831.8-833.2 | 0.029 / 2.35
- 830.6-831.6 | -0.067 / 2.56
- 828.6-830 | -0.405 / 3.09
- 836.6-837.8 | 0.029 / 2.35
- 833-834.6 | 0.097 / 2.26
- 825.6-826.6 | -0.431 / 3.43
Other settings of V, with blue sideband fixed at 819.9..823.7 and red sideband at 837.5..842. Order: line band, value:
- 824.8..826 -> -0.498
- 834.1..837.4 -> 0.091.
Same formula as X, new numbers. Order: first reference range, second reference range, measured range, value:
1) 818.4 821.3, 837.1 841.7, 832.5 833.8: 0.00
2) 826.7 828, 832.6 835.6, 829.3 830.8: 0.53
